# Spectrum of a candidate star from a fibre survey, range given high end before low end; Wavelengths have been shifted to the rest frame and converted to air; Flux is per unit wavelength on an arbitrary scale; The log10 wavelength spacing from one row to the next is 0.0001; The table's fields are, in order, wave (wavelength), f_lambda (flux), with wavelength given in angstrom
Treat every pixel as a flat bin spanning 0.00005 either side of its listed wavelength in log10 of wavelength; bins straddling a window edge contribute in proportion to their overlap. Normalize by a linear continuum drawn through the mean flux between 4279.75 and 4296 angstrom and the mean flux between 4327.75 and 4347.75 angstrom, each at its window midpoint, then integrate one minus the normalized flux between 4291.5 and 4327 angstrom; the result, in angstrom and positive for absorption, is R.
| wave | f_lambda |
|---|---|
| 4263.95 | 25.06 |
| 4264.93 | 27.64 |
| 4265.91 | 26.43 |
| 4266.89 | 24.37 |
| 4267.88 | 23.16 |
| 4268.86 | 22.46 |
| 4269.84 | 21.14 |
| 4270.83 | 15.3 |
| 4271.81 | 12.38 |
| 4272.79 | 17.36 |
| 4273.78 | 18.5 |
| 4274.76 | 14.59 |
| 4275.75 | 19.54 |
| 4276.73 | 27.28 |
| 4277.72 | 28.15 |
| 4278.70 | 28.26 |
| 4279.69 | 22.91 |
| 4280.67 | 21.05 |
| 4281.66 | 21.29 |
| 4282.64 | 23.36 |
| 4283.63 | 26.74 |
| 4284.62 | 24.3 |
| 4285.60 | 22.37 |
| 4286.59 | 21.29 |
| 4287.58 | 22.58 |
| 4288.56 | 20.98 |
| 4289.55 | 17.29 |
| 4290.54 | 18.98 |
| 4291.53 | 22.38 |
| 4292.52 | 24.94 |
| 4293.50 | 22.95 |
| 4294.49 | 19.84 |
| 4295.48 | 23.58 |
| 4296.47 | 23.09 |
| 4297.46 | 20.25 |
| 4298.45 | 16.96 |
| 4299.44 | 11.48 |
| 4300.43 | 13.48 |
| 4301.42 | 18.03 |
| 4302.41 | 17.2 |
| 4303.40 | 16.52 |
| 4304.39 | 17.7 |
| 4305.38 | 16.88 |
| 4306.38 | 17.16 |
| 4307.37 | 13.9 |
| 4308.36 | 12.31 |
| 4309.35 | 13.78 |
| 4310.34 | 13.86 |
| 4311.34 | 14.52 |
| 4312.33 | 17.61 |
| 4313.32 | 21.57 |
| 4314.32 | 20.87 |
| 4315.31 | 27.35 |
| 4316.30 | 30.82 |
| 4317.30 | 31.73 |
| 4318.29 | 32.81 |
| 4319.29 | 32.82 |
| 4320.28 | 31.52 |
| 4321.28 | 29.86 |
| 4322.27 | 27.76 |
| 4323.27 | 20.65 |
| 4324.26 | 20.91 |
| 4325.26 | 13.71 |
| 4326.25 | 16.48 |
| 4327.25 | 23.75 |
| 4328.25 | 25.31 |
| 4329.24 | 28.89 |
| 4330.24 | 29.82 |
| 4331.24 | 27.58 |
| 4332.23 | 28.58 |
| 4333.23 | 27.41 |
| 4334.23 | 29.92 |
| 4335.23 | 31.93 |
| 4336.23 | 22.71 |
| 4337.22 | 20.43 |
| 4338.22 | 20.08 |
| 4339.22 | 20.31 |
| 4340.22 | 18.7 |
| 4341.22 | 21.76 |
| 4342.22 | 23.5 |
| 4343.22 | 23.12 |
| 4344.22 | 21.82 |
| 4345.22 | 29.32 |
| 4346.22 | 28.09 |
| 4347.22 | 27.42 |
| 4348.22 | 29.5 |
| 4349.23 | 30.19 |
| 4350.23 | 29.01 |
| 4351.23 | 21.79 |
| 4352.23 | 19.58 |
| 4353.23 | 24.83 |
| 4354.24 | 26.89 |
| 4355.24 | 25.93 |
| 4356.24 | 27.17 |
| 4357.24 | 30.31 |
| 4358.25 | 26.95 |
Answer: 4.2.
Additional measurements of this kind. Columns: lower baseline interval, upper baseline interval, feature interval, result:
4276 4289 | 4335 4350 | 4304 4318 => 2.7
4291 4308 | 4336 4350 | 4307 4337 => -3.4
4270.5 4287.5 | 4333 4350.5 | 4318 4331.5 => -0.8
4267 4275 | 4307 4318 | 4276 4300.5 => -3.6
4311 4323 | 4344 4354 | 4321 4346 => 2.2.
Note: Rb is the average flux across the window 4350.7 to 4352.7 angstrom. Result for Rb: 20.9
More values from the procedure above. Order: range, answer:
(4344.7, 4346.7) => 28.7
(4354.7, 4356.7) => 26.6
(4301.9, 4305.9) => 17.1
